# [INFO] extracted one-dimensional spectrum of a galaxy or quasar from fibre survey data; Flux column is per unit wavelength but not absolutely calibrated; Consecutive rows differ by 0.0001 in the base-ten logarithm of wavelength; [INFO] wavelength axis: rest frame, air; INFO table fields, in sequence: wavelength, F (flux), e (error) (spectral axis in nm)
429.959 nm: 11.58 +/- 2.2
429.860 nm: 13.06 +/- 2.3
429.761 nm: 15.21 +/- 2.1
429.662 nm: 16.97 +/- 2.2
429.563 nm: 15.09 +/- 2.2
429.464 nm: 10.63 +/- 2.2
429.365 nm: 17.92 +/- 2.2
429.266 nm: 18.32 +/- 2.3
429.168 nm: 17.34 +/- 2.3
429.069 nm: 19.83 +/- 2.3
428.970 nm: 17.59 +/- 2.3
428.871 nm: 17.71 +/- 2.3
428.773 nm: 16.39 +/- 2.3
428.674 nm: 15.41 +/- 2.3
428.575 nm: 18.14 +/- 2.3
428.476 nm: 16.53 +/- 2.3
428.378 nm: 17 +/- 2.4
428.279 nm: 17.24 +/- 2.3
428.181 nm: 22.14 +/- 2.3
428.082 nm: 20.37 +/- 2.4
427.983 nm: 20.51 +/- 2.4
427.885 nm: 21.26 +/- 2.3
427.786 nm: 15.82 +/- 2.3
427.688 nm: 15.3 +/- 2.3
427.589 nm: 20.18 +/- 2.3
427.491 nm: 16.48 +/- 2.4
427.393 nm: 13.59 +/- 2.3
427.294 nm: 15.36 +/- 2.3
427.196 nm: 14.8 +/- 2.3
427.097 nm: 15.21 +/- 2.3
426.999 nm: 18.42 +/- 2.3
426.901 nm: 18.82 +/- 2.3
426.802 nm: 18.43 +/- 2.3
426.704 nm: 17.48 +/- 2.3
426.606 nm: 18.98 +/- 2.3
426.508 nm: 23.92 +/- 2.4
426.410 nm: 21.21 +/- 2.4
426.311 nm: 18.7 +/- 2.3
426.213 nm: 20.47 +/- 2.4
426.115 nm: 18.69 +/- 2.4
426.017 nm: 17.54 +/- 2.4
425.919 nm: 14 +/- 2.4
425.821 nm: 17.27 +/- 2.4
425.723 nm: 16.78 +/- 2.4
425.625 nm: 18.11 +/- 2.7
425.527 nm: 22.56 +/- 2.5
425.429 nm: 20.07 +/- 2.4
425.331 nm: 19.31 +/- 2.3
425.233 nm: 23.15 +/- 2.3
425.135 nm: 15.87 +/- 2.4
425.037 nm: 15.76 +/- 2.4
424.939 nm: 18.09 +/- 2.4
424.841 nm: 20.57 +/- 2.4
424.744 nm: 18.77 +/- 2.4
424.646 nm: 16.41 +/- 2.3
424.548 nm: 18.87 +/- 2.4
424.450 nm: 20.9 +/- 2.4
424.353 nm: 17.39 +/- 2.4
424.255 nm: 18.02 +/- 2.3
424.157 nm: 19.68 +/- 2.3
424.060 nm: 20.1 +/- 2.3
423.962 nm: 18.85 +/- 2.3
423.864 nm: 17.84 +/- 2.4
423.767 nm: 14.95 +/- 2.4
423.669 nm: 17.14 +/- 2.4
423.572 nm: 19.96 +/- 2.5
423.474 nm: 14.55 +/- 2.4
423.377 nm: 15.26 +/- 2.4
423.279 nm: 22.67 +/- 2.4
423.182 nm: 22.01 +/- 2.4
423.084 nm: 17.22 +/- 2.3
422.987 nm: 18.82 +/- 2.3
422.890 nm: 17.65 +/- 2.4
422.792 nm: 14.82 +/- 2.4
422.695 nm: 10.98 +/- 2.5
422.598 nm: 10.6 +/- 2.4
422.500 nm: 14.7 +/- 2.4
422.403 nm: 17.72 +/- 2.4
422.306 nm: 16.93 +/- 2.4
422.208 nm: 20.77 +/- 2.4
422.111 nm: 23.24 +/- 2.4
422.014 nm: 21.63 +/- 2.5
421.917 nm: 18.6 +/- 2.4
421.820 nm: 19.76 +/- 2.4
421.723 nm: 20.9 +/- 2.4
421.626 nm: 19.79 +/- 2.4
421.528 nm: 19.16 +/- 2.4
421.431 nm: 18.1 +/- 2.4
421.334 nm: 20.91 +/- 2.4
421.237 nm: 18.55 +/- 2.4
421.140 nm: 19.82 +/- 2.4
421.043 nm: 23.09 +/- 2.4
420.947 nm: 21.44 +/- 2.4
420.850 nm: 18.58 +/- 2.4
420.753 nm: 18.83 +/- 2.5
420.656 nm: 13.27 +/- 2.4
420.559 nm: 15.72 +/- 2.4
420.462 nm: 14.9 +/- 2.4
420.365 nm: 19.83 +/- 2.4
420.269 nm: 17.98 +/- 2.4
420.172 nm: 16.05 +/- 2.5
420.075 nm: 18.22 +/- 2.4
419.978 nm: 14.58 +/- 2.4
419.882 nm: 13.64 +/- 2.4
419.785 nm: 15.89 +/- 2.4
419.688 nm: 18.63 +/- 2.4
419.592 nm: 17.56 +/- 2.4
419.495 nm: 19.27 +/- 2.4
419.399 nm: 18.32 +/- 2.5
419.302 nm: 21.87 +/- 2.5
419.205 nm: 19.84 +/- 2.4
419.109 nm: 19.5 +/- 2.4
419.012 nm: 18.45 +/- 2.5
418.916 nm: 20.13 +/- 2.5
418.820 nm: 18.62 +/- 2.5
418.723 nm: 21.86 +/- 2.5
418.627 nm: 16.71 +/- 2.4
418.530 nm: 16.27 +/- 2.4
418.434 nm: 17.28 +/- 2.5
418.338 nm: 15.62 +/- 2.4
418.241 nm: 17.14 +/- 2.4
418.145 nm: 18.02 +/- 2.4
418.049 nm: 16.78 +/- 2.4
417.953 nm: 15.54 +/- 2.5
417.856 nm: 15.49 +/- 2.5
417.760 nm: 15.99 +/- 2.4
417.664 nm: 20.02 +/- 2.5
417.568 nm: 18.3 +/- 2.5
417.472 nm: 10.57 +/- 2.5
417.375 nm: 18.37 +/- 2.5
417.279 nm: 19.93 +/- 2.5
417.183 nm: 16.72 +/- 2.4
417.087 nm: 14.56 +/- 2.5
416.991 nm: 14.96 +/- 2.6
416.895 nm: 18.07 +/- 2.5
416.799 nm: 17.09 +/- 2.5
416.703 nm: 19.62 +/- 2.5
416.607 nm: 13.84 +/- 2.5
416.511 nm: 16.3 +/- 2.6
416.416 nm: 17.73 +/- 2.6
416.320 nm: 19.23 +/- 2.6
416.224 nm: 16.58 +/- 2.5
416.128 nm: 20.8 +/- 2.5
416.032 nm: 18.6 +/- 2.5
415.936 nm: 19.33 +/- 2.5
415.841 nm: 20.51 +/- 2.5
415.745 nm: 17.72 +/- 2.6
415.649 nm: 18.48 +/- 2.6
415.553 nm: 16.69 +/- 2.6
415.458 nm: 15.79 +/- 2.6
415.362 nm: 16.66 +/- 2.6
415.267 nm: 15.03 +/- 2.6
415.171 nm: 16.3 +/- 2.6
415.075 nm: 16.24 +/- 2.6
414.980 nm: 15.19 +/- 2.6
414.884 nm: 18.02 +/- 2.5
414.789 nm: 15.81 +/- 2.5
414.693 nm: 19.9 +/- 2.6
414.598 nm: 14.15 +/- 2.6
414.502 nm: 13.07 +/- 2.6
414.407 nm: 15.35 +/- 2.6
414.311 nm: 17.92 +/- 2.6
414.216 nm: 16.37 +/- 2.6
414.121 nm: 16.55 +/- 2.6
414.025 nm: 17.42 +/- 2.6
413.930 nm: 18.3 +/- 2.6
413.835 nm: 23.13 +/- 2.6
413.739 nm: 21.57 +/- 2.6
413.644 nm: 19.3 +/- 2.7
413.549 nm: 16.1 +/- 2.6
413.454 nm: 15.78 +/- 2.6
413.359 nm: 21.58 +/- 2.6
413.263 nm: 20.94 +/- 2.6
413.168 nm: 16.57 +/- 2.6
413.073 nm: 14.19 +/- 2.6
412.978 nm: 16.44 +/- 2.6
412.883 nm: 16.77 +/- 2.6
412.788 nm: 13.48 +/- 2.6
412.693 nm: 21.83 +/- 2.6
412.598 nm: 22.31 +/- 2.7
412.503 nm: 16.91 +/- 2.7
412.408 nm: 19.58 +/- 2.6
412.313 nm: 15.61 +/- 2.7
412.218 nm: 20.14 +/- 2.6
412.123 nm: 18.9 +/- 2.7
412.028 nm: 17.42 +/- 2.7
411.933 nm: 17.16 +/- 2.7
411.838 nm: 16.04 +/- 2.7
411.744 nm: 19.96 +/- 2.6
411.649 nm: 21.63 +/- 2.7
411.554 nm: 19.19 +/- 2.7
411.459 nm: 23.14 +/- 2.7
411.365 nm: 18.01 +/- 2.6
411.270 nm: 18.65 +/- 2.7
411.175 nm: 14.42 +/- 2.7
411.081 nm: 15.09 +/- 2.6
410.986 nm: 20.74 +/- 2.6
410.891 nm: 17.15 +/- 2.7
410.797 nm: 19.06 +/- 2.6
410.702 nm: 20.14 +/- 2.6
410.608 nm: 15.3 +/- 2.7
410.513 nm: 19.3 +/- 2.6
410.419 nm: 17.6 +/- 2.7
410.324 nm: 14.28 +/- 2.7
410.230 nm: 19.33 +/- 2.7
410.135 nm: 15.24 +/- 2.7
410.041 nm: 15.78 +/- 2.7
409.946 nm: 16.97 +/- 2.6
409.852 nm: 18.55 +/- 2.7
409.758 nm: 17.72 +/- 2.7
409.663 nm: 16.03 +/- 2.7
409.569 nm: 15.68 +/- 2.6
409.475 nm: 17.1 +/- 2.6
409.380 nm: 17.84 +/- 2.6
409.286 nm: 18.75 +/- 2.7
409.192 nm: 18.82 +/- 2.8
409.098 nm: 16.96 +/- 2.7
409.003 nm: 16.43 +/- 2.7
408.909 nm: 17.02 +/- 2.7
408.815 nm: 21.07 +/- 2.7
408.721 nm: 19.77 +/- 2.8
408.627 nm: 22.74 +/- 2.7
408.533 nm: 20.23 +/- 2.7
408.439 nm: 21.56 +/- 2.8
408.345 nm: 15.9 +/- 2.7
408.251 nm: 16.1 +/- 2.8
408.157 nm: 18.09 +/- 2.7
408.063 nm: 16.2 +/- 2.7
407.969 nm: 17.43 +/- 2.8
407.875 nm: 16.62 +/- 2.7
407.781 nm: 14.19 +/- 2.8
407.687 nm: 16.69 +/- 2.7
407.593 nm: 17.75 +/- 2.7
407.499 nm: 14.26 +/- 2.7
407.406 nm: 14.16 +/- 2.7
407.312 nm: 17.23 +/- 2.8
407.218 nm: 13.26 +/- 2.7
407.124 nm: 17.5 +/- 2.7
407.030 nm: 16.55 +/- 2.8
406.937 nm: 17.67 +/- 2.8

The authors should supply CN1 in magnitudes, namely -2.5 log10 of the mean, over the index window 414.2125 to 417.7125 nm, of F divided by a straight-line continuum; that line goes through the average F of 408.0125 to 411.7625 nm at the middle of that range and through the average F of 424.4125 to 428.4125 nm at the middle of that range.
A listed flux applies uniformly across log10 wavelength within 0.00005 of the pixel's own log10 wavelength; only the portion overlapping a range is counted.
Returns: 0.07 mag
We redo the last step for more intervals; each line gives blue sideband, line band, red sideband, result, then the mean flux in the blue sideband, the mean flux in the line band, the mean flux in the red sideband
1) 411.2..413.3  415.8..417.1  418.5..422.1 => 0.045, 18.3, 17.7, 18.6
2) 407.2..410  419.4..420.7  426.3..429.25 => 0.070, 17.4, 16.7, 18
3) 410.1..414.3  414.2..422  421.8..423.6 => 0.017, 18.2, 17.6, 17.7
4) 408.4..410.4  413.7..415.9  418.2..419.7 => 0.067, 18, 17.2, 18.6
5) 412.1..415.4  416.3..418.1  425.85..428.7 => 0.056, 17.5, 16.8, 18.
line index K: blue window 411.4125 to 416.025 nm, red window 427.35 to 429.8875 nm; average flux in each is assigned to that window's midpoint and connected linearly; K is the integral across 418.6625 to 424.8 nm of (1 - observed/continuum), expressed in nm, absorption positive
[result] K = -0.265 nm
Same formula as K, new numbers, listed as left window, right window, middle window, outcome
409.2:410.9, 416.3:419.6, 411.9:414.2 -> -0.10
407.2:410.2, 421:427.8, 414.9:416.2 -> 0.02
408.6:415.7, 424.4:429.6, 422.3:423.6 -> 0.09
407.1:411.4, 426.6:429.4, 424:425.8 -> -0.13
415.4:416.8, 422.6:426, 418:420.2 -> 0.01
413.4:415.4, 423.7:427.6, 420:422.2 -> -0.15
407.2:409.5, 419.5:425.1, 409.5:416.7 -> 0.00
